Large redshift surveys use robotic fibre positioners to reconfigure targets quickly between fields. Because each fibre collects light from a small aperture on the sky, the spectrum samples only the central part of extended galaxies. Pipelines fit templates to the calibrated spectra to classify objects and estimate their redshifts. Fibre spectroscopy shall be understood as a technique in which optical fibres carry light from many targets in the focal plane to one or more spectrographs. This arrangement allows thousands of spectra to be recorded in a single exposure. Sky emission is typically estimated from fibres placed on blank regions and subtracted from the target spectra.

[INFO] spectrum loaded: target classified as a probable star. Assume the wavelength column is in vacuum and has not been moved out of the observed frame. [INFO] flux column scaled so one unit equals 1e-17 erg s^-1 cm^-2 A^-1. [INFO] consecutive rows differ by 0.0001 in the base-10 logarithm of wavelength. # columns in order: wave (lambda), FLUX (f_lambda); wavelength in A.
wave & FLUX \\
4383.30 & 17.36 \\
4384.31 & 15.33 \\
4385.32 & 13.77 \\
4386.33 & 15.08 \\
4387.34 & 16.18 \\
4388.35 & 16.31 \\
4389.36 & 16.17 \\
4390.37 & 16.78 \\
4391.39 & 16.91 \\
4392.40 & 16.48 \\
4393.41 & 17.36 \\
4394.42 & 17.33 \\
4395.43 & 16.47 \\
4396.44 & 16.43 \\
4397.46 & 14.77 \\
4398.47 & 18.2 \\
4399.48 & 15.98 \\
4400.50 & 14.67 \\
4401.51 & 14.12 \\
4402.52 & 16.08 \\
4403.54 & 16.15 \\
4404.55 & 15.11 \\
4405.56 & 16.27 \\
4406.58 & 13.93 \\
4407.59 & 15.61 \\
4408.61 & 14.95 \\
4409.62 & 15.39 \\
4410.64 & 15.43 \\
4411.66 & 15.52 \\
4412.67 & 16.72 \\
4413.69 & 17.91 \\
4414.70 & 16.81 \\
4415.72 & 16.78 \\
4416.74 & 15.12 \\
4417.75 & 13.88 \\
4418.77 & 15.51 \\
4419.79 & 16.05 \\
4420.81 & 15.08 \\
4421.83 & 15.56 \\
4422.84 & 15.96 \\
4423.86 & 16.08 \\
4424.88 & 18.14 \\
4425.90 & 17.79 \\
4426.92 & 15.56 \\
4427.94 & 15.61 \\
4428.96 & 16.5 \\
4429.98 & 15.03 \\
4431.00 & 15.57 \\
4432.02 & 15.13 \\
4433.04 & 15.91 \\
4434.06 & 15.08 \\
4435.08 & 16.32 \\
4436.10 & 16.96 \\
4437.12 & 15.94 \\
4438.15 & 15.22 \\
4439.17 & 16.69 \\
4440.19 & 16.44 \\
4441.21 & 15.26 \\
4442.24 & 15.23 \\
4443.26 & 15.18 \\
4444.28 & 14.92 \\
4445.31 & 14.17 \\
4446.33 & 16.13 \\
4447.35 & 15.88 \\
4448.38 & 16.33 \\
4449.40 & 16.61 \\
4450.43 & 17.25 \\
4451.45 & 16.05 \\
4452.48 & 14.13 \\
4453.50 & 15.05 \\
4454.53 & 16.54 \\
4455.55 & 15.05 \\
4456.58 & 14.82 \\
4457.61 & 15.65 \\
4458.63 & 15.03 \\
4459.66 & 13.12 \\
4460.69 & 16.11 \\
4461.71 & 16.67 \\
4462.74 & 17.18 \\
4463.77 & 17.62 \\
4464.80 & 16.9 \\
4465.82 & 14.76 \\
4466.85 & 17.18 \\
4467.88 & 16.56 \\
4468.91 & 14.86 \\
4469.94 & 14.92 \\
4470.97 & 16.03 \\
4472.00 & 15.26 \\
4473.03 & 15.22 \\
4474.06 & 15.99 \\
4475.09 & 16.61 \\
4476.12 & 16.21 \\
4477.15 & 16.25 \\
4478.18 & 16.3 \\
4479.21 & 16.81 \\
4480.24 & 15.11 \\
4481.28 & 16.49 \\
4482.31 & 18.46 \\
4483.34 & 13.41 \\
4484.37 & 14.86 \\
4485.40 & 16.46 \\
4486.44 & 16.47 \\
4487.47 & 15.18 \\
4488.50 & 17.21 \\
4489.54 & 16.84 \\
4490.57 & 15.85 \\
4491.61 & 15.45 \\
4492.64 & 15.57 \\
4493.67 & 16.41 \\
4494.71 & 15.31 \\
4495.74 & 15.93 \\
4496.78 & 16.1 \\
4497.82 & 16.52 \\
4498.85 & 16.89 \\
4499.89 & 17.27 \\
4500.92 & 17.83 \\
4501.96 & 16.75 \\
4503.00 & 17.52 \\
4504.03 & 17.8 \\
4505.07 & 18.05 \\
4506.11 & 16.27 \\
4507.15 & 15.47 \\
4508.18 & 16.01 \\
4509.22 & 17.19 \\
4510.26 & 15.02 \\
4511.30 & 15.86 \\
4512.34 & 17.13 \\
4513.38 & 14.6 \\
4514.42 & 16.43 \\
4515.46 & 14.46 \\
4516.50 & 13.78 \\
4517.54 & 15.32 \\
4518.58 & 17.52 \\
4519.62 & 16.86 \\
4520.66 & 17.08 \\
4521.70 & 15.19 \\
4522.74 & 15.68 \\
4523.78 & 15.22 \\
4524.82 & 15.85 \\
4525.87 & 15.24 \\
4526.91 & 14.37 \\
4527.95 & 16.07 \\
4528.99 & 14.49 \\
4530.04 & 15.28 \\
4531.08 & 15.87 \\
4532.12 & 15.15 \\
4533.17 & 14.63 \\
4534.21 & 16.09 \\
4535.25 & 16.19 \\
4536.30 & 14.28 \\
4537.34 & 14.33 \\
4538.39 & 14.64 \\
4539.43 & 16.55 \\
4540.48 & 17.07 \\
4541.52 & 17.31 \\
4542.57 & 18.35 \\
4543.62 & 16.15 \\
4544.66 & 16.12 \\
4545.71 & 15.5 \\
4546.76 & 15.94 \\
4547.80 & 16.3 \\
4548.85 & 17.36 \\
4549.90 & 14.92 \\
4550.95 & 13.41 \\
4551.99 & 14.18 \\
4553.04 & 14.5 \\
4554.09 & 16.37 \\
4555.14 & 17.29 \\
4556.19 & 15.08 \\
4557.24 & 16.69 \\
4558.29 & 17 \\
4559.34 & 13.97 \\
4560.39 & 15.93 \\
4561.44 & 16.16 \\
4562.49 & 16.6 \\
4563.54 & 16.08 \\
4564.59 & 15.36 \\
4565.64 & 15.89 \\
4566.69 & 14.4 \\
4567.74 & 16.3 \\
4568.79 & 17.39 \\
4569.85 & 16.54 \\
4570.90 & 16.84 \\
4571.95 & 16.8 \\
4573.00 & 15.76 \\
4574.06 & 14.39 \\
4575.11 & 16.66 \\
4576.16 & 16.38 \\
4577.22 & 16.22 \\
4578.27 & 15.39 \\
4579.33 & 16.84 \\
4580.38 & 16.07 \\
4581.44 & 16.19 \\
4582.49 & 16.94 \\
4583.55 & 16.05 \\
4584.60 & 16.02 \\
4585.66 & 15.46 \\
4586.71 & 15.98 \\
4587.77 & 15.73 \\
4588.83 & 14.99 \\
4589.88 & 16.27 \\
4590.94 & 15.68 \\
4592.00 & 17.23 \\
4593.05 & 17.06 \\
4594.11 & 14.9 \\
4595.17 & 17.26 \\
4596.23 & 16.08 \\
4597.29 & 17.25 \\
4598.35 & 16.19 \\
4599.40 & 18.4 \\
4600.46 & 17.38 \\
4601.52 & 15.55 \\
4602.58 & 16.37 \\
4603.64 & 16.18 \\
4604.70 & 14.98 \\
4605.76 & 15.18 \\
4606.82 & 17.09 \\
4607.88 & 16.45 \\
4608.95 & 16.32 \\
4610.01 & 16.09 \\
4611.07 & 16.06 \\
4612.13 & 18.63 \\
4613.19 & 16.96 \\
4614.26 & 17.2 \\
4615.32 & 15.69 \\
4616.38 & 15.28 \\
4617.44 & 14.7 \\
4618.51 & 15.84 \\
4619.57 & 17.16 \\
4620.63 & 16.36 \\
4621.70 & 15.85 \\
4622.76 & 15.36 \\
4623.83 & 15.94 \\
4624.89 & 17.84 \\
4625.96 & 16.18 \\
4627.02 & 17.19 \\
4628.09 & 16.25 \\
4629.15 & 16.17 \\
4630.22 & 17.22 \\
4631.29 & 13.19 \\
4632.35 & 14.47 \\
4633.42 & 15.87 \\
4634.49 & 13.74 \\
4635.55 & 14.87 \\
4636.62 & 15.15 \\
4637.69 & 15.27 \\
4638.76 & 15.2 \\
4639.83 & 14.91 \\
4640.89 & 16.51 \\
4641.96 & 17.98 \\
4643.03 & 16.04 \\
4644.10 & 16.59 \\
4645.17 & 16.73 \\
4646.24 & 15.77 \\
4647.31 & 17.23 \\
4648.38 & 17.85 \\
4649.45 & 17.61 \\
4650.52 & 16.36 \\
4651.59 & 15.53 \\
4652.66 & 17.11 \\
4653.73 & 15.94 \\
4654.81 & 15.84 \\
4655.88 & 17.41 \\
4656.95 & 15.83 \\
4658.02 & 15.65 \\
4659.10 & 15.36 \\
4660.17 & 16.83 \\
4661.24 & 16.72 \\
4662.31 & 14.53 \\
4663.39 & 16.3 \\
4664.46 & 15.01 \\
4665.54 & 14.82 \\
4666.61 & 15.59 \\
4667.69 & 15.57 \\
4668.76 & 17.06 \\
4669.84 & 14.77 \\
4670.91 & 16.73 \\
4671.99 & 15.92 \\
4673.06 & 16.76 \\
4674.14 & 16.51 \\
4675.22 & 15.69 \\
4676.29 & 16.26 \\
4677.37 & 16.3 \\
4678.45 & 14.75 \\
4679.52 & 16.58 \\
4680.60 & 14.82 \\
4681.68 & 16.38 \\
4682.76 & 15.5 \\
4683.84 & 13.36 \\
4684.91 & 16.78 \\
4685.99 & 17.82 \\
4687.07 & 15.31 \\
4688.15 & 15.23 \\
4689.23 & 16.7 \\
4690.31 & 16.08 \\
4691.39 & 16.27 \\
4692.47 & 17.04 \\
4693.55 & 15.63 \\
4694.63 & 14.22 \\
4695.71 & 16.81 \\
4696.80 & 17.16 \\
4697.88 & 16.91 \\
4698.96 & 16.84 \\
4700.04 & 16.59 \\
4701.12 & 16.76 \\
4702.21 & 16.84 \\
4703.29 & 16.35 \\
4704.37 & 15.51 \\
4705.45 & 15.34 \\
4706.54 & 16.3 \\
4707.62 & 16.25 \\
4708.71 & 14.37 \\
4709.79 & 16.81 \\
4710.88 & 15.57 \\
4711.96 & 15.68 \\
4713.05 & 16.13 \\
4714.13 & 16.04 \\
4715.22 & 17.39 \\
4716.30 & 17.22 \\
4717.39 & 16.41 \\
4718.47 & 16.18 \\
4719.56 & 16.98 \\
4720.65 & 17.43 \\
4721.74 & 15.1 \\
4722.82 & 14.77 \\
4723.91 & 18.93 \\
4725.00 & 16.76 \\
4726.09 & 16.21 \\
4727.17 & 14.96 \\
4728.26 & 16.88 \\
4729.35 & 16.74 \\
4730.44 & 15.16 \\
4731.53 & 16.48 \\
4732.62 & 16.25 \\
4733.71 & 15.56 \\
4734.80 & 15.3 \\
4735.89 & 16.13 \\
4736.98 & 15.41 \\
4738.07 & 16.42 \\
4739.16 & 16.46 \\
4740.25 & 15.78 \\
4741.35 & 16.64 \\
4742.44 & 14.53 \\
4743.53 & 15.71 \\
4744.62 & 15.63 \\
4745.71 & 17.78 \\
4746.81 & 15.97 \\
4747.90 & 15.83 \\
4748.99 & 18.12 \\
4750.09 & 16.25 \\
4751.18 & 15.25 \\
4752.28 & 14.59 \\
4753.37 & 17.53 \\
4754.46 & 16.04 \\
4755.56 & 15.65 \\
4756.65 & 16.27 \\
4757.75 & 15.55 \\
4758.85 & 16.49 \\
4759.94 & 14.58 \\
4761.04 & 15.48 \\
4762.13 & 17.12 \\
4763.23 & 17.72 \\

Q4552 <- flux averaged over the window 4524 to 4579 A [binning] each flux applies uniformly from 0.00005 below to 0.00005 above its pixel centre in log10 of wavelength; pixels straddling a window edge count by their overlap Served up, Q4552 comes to 15.8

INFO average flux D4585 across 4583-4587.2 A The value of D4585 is 15.9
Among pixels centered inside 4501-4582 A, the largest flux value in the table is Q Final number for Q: 18.35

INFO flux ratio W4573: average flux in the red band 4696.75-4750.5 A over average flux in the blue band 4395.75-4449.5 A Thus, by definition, 1.03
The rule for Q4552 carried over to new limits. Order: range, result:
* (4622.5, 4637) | 15.7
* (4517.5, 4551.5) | 15.8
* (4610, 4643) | 16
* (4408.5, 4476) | 15.8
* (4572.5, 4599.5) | 16.2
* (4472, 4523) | 16.2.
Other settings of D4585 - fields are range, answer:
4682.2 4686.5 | 15.9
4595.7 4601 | 17.1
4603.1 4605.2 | 15.6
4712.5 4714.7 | 16.1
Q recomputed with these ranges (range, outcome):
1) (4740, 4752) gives 18.12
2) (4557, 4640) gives 18.63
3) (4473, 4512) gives 18.46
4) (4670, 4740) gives 18.93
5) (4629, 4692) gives 17.98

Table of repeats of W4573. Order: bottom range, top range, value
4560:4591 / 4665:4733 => 1.01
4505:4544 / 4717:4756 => 1.02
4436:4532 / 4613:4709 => 1.01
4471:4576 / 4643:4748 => 1.01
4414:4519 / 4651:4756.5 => 1.01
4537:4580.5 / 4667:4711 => 1.00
